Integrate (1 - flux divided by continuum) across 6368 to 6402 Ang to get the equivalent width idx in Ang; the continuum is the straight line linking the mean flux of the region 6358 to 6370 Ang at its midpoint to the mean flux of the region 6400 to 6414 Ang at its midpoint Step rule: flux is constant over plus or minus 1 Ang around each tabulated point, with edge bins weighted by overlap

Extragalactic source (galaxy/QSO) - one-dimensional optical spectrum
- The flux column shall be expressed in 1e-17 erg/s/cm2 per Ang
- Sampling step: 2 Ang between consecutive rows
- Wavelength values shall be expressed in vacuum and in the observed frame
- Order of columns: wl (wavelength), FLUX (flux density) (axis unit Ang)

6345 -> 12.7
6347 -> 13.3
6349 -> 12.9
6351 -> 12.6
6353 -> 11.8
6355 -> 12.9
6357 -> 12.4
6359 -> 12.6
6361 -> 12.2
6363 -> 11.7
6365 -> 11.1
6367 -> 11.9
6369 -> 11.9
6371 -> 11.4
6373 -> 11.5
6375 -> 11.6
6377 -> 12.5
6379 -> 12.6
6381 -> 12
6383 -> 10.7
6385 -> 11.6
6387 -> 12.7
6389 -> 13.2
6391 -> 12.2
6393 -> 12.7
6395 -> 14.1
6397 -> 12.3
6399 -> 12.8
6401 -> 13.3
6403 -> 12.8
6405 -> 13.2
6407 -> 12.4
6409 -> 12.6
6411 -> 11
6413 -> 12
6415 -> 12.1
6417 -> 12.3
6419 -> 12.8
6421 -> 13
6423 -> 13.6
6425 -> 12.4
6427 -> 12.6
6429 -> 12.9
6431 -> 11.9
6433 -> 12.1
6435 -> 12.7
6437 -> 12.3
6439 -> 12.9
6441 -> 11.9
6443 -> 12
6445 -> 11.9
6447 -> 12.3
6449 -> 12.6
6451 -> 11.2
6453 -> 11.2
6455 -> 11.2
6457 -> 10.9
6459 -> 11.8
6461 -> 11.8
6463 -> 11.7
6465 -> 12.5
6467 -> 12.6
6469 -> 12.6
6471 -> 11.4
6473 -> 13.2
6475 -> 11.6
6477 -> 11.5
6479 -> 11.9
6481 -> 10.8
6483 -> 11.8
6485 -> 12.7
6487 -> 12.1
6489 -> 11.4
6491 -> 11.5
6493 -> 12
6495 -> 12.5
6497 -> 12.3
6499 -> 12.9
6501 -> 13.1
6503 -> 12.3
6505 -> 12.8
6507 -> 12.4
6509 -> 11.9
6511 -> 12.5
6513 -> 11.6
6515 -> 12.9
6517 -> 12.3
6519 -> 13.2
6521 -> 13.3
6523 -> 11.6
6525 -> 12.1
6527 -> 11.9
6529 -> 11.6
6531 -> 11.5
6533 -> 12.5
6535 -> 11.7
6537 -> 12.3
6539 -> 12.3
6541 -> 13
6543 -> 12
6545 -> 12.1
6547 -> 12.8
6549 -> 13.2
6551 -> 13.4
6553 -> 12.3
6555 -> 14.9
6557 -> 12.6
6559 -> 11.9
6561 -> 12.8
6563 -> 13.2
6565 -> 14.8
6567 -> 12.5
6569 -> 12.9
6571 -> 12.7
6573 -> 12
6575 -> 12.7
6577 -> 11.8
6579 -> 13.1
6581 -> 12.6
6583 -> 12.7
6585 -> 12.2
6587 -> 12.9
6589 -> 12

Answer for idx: -0.33 Ang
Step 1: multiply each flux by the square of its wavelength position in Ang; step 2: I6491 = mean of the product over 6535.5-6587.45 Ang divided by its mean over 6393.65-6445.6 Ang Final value 1.1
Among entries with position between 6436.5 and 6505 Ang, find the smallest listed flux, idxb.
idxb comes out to 10.8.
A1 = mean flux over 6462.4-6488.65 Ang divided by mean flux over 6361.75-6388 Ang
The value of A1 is 1.0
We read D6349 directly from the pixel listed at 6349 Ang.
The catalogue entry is 12.9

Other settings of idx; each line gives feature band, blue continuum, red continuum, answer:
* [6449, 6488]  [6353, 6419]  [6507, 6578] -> 1.79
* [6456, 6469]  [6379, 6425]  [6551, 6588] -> 0.71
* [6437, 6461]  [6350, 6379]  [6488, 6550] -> 0.69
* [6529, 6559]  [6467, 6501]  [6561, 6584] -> 0.05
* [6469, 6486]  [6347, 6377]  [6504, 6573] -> 0.68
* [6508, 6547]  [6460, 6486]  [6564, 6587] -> 0.48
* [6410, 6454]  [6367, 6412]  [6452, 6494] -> -0.72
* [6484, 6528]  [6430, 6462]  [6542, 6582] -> 0.18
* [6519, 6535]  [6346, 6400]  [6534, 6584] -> 0.67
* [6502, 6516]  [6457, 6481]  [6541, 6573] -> 0.05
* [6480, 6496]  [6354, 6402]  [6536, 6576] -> 0.95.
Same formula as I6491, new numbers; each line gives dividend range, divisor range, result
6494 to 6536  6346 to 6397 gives 1.05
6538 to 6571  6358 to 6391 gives 1.14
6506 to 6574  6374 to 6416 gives 1.06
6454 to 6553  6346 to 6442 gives 1.02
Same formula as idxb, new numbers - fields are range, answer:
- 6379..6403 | 10.7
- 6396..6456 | 11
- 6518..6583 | 11.5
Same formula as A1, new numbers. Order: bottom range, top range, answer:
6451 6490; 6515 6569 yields 1.07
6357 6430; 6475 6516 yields 0.98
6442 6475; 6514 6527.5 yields 1.05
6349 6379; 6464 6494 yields 0.99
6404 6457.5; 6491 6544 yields 1.01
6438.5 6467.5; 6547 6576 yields 1.09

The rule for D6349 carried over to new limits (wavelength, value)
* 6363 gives 11.7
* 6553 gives 12.3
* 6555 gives 14.9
